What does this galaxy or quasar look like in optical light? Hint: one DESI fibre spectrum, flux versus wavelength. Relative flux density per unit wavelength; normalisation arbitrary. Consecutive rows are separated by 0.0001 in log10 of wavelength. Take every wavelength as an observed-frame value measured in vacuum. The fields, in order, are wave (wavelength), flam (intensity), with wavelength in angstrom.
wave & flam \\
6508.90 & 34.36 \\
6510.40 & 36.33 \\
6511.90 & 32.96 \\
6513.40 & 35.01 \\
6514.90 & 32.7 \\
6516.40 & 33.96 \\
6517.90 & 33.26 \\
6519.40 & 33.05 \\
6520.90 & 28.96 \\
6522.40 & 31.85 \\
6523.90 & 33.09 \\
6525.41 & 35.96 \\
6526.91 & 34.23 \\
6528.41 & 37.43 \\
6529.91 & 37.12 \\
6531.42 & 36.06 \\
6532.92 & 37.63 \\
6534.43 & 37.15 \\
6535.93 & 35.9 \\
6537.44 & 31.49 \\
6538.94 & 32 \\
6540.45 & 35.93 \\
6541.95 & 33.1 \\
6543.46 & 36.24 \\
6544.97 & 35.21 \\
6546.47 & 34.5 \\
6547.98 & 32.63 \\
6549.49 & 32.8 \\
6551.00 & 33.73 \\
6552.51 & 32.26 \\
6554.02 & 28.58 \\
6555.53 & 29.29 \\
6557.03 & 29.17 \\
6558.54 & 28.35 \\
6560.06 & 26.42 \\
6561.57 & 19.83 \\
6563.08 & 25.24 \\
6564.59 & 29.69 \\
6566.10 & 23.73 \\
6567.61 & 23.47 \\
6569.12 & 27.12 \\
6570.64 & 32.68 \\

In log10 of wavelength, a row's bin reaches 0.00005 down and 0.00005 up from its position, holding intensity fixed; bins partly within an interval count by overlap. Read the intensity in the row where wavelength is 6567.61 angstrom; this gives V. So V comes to 23.47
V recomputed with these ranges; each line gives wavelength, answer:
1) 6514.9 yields 32.7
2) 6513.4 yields 35.01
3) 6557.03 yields 29.17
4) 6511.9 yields 32.96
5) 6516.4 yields 33.96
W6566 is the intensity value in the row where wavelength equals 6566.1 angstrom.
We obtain 23.73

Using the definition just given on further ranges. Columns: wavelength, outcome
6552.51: 32.26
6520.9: 28.96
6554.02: 28.58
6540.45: 35.93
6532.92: 37.63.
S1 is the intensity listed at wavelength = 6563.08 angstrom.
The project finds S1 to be 25.24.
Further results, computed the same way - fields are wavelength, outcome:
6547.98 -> 32.63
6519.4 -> 33.05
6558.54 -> 28.35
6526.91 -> 34.23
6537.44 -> 31.49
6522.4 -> 31.85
